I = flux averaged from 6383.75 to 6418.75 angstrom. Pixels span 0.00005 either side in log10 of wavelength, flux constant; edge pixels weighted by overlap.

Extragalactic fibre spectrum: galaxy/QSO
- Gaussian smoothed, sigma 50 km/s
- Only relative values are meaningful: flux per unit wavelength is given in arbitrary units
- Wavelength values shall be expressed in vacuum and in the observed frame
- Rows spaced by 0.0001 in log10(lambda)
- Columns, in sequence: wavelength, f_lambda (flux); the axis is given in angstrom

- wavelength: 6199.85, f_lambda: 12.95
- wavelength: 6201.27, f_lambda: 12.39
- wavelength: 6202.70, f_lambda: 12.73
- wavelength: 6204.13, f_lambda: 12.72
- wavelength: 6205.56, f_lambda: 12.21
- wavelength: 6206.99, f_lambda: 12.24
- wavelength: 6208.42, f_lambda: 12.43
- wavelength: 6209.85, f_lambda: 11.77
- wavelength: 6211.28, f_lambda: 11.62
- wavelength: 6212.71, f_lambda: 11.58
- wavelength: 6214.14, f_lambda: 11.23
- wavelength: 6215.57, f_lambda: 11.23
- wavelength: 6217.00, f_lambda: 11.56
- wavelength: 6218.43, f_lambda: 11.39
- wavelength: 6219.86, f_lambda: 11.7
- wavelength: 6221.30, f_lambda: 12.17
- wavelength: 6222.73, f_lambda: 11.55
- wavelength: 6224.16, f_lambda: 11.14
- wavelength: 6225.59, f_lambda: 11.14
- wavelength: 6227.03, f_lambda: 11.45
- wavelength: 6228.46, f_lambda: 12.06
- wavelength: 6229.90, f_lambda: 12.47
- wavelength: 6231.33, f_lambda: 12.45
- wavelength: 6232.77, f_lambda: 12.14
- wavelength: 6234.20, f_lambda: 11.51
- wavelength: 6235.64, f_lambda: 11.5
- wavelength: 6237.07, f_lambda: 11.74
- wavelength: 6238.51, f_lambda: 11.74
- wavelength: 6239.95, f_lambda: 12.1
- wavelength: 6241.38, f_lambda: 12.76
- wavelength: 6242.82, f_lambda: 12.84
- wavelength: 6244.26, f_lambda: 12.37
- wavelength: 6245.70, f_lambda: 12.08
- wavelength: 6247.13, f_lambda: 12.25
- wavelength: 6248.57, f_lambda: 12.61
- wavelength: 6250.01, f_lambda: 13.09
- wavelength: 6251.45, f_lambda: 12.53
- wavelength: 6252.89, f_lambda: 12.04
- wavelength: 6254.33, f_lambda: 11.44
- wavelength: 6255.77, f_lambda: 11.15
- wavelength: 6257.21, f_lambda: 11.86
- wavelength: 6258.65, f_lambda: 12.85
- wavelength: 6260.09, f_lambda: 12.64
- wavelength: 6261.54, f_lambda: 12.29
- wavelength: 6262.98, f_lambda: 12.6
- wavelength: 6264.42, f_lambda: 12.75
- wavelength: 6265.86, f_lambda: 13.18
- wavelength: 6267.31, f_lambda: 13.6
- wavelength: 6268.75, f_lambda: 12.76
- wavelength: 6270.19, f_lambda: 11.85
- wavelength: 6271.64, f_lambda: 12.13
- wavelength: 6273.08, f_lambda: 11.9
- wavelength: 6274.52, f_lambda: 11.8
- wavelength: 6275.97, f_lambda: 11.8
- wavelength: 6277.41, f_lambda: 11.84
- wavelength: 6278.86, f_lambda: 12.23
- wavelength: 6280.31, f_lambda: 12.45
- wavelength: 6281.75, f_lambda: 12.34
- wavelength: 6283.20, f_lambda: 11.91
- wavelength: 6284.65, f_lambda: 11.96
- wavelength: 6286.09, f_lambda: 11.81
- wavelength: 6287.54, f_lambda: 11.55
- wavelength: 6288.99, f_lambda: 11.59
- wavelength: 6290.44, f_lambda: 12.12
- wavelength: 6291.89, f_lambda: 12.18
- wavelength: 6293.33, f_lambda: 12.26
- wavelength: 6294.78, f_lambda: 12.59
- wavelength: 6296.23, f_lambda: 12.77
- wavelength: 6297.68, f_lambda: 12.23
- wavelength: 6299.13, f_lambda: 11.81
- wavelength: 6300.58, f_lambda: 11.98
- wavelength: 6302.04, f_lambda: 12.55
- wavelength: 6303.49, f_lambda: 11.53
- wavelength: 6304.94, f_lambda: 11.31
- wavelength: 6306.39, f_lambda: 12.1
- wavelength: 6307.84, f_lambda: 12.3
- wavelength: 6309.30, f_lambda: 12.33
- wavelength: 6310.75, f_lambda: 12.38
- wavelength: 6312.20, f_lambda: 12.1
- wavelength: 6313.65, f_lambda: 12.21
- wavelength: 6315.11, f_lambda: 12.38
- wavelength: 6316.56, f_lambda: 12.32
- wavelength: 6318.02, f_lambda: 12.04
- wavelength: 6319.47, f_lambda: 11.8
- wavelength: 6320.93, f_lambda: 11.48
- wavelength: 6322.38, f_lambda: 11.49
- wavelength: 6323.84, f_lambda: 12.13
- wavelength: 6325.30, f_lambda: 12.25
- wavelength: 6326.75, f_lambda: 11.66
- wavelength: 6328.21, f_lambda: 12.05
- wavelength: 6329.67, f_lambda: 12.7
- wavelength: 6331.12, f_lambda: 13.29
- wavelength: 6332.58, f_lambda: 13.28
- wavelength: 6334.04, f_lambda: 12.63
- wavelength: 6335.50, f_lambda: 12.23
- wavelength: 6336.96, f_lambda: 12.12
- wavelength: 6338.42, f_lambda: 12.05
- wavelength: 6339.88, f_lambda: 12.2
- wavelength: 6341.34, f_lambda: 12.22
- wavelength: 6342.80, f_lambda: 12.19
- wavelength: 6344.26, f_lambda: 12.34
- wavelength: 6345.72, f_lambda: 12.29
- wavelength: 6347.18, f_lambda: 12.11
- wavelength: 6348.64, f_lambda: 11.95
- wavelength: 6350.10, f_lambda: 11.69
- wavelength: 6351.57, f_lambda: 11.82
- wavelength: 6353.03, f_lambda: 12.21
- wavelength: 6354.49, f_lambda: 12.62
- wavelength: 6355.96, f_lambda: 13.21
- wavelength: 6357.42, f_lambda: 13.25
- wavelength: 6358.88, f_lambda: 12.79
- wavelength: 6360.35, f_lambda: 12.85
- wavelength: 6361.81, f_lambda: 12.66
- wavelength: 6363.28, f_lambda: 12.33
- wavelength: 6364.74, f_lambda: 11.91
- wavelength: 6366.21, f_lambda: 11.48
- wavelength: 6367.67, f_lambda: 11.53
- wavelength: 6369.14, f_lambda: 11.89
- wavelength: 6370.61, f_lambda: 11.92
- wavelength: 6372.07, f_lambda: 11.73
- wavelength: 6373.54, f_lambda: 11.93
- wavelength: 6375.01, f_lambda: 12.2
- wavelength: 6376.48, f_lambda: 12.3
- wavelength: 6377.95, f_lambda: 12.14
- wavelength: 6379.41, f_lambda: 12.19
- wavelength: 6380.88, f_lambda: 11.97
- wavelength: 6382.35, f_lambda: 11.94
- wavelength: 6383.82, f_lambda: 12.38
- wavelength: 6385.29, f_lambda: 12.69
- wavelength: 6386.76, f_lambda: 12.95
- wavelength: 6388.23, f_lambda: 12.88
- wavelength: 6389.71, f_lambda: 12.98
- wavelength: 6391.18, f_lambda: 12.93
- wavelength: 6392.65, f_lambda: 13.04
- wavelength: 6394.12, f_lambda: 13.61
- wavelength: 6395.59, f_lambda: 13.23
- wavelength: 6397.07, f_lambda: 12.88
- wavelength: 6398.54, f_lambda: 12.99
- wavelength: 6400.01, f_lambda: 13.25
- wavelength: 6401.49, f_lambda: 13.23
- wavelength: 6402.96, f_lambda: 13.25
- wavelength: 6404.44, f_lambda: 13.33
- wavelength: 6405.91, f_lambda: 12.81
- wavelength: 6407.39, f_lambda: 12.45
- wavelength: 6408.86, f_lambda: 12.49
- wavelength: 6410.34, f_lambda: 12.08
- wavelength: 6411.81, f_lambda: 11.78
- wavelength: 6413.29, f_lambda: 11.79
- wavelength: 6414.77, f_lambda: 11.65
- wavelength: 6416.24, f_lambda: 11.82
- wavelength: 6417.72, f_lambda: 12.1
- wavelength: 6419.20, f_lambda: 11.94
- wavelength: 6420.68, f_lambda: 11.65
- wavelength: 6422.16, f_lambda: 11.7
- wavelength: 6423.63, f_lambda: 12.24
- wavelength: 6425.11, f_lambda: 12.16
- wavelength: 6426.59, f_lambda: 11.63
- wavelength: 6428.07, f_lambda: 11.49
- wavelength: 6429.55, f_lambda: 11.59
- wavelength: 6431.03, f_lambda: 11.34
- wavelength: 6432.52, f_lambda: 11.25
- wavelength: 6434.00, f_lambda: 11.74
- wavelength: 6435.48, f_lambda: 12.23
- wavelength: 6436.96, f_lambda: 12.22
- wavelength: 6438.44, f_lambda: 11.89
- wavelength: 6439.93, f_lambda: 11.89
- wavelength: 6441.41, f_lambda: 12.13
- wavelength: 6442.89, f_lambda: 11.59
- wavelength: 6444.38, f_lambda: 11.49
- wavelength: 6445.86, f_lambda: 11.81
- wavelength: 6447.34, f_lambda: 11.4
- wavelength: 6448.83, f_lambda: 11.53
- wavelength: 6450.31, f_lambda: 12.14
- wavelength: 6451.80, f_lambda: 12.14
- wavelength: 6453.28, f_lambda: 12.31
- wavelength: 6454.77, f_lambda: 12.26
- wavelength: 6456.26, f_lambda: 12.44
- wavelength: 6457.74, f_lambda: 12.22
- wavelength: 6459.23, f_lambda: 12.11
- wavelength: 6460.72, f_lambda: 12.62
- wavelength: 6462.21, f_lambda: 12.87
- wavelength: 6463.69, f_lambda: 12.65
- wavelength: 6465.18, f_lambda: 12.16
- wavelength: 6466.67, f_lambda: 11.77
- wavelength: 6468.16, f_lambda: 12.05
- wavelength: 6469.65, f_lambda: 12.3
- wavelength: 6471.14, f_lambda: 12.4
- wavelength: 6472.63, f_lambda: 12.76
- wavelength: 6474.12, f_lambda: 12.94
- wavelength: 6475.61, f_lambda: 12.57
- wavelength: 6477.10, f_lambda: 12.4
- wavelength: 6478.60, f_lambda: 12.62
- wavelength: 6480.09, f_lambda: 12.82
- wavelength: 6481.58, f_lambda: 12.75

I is 12.7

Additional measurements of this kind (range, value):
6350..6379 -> 12.2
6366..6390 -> 12.2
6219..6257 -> 12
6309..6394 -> 12.3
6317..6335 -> 12.2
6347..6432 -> 12.3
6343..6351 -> 12.1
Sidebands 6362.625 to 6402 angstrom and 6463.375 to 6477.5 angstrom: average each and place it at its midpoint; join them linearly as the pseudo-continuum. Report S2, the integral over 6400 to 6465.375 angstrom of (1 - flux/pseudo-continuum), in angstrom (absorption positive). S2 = 1.7 angstrom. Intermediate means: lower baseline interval 12.5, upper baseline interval 12.4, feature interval 12.1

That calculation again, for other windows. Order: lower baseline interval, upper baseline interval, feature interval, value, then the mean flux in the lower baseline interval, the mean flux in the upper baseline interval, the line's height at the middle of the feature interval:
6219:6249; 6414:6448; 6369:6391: -0.87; 12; 11.8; 11.8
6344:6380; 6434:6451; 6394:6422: -1.16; 12.2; 11.8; 12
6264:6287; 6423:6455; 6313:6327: 0.18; 12.3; 11.8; 12.1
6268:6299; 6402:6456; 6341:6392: -1.12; 12.1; 12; 12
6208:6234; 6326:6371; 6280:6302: -0.13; 11.7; 12.3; 12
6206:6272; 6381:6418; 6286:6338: 0.77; 12.1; 12.7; 12.3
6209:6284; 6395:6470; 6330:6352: -0.36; 12.1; 12.2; 12.1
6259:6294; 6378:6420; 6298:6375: 1.38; 12.2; 12.6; 12.4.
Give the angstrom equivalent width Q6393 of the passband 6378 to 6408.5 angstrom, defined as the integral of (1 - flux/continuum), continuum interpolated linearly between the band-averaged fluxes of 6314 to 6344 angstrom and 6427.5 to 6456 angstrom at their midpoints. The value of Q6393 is -2.1 angstrom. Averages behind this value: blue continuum 12.2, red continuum 11.8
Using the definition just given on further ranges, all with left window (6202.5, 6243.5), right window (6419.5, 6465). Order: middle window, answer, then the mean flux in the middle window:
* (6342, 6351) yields -0.1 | 12.1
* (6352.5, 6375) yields -0.7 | 12.3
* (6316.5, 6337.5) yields -0.5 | 12.2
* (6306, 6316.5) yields -0.3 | 12.3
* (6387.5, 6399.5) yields -1.1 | 13.1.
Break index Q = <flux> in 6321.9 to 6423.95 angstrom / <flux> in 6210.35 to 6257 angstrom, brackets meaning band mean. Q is 1.0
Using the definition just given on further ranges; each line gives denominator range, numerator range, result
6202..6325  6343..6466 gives 1.01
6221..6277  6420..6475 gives 0.99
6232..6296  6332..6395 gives 1.01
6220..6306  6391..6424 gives 1.03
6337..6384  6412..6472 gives 0.98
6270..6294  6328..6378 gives 1.03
